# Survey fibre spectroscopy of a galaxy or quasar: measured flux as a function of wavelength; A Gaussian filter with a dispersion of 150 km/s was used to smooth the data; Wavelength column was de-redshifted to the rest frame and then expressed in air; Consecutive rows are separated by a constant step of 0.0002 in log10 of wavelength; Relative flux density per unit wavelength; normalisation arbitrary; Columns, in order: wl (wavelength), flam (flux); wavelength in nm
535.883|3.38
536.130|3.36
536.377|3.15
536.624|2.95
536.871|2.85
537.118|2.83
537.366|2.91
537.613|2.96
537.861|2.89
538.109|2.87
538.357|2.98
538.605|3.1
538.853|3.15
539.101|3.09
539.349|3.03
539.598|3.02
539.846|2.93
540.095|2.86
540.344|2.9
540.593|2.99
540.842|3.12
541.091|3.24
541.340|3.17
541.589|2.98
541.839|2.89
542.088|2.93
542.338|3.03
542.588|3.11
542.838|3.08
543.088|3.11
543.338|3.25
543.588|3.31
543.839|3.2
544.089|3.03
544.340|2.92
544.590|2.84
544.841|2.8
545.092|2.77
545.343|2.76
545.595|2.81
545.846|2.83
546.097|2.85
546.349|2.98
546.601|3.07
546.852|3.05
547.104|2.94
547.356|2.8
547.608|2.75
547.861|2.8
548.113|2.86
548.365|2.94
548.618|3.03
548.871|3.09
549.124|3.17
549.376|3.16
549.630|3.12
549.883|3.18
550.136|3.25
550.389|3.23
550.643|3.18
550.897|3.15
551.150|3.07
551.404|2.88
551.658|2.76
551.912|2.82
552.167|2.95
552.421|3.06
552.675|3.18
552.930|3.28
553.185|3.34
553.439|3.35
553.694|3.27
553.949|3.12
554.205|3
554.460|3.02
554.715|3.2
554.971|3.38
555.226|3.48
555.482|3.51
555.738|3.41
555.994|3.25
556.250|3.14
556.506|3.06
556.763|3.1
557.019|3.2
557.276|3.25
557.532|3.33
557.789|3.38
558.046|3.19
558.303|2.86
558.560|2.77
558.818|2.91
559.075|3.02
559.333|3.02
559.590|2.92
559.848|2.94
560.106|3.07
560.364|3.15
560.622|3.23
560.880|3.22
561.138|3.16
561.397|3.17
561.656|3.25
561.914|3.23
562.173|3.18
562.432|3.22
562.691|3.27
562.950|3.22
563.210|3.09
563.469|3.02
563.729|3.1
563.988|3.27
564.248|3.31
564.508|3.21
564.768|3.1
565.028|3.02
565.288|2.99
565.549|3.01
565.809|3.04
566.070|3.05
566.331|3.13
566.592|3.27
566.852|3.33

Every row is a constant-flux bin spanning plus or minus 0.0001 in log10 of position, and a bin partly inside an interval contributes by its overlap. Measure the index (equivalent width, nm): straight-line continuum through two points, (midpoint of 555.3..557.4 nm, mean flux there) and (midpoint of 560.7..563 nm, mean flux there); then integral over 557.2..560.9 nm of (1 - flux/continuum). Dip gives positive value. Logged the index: 0.174 nm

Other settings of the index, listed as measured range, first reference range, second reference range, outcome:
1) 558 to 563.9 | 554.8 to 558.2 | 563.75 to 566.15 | 0.17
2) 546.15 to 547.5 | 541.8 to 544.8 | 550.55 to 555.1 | 0.05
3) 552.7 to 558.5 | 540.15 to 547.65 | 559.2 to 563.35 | -0.25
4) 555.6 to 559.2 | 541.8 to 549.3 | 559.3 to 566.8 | -0.06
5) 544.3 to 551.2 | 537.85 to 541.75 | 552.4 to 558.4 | 0.33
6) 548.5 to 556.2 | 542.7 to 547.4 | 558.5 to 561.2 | -0.40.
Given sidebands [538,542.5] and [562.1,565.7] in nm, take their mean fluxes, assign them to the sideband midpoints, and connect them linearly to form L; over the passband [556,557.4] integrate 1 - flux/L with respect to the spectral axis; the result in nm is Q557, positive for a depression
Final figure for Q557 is -0.02 nm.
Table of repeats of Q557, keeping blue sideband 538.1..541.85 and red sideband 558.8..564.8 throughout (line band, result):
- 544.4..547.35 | 0.17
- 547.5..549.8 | 0.06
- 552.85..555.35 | -0.11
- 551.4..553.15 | 0.04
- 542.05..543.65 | -0.04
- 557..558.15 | -0.06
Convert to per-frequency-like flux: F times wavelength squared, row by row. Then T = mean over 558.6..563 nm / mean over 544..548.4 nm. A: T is 1.1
